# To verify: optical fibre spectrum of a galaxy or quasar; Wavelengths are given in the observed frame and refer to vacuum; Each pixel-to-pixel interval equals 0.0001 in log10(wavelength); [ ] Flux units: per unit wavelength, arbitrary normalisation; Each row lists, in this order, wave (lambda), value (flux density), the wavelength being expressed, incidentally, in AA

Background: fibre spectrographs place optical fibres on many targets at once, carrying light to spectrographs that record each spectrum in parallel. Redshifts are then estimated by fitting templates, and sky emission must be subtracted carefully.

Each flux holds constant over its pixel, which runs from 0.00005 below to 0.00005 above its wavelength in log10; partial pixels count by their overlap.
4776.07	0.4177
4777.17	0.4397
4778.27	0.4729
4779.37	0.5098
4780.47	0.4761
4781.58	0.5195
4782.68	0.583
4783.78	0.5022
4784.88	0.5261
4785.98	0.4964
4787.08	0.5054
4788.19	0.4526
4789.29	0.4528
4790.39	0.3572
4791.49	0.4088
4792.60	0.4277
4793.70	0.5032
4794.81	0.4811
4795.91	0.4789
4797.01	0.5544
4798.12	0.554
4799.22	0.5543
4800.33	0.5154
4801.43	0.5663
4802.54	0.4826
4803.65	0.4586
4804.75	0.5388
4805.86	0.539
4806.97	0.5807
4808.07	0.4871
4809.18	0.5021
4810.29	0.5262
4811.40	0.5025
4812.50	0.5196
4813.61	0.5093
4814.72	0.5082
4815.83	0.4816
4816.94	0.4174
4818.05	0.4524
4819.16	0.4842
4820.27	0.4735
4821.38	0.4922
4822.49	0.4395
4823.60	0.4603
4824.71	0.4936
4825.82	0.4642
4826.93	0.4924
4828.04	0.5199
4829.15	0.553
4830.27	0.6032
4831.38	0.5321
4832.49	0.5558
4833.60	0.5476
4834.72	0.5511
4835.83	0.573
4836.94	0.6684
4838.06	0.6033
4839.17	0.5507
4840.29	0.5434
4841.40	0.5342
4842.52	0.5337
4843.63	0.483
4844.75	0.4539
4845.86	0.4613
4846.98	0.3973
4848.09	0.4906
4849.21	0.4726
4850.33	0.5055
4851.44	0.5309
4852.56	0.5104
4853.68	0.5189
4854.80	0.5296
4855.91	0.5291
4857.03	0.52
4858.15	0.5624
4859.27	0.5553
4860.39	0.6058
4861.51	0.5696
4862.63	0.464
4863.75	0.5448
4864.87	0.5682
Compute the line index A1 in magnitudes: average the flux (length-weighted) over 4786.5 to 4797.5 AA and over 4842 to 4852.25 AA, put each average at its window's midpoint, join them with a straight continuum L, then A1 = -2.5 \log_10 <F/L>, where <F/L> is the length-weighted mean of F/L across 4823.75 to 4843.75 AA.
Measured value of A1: -0.14 mag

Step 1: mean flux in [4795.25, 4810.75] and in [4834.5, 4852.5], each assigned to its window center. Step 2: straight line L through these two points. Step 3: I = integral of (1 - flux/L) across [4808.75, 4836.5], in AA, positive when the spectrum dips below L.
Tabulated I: 0.8 AA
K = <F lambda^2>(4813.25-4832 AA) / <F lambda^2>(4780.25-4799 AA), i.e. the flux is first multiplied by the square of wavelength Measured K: 1.02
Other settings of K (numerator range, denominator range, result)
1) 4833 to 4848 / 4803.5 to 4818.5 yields 1.07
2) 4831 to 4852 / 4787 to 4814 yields 1.07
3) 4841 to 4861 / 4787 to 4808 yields 1.05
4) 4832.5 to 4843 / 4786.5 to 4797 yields 1.26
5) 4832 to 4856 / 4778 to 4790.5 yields 1.09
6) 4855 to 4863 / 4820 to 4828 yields 1.16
